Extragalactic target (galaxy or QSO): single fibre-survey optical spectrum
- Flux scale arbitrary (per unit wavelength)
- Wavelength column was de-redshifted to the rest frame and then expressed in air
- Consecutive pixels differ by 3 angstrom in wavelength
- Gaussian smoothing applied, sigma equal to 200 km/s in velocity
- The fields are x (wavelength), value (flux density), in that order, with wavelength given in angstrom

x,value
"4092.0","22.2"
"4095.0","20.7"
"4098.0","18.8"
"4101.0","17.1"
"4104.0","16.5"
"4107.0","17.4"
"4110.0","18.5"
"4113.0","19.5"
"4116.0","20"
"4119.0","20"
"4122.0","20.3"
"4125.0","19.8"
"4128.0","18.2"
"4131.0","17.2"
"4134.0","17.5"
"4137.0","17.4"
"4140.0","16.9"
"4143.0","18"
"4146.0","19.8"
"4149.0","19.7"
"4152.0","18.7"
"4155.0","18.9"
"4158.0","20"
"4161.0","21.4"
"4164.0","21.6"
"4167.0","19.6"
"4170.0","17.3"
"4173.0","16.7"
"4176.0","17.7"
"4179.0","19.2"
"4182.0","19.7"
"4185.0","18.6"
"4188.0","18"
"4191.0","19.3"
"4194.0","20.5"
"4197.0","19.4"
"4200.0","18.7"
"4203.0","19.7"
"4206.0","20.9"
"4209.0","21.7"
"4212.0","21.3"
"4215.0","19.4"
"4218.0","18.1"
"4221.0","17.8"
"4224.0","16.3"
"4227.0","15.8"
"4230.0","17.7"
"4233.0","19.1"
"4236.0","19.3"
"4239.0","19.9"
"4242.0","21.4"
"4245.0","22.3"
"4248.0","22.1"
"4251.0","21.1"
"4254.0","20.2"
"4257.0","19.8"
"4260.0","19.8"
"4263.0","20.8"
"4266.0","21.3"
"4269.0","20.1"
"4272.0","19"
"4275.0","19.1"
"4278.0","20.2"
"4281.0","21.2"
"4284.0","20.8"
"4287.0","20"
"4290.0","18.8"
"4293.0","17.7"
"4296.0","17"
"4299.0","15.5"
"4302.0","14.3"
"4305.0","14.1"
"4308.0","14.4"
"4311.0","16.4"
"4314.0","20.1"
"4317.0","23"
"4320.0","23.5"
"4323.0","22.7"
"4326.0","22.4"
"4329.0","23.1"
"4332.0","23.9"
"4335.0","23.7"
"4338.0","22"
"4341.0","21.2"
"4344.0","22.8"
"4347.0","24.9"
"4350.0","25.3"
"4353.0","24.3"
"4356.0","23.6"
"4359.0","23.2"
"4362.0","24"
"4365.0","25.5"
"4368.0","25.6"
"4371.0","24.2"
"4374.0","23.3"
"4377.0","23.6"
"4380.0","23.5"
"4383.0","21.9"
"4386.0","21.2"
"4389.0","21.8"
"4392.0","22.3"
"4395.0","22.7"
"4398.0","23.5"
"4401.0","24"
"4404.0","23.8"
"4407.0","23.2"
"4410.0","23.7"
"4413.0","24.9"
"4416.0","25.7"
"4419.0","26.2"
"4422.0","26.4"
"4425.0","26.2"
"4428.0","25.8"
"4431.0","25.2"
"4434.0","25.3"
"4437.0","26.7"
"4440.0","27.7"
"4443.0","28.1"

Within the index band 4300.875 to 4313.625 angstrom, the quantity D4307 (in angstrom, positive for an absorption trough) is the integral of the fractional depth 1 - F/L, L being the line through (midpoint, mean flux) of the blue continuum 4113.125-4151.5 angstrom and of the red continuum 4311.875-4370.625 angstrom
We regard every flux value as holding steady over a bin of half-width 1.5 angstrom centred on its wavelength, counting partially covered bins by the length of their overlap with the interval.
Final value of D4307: 4.1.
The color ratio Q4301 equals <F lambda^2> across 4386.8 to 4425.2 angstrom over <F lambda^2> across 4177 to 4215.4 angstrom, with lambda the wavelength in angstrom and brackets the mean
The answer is 1.35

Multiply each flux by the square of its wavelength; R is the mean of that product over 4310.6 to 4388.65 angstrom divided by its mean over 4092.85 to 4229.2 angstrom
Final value 1.34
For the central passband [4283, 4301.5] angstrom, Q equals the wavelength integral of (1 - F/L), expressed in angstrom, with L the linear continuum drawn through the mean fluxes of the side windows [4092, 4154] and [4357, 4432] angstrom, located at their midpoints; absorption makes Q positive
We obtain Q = 3.36 angstrom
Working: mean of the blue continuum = 18.7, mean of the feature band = 18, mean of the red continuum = 24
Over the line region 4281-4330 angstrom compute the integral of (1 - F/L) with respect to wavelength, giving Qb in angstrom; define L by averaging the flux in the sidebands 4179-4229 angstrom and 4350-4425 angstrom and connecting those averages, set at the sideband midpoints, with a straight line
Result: 6.2 angstrom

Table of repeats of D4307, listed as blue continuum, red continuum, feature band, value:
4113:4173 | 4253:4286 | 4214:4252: 1.2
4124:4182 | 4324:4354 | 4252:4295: 3.6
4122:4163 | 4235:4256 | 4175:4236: 3.4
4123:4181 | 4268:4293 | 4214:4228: 1.3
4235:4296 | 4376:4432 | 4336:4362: -1.1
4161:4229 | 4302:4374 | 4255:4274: 0.4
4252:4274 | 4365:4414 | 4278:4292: 0.4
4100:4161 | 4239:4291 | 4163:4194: 0.8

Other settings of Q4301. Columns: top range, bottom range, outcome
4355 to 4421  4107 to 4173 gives 1.40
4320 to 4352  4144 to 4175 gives 1.31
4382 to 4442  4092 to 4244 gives 1.44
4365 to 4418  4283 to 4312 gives 1.46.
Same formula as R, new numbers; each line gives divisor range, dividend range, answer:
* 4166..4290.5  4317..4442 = 1.32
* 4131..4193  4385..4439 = 1.46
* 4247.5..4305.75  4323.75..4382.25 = 1.28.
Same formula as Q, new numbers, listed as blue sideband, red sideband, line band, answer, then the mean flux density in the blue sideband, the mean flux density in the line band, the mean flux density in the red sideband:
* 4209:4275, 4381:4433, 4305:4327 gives 1.8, 19.7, 19.9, 24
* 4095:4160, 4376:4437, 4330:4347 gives -0.1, 18.7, 22.9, 24.1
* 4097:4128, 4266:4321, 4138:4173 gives -0.7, 18.8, 19.1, 18.7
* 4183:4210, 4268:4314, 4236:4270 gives -3.9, 19.6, 20.7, 18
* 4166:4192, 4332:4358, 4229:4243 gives 0.5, 18.4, 19.5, 23.5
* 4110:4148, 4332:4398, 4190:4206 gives 0.3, 18.7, 19.7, 23.4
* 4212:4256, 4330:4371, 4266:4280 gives 0.7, 19.4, 19.8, 23.8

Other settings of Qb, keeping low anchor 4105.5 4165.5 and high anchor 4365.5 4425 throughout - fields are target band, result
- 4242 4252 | -0.3 angstrom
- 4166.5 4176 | 1.0 angstrom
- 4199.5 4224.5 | 1.2 angstrom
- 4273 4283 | 0.7 angstrom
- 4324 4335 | -0.3 angstrom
